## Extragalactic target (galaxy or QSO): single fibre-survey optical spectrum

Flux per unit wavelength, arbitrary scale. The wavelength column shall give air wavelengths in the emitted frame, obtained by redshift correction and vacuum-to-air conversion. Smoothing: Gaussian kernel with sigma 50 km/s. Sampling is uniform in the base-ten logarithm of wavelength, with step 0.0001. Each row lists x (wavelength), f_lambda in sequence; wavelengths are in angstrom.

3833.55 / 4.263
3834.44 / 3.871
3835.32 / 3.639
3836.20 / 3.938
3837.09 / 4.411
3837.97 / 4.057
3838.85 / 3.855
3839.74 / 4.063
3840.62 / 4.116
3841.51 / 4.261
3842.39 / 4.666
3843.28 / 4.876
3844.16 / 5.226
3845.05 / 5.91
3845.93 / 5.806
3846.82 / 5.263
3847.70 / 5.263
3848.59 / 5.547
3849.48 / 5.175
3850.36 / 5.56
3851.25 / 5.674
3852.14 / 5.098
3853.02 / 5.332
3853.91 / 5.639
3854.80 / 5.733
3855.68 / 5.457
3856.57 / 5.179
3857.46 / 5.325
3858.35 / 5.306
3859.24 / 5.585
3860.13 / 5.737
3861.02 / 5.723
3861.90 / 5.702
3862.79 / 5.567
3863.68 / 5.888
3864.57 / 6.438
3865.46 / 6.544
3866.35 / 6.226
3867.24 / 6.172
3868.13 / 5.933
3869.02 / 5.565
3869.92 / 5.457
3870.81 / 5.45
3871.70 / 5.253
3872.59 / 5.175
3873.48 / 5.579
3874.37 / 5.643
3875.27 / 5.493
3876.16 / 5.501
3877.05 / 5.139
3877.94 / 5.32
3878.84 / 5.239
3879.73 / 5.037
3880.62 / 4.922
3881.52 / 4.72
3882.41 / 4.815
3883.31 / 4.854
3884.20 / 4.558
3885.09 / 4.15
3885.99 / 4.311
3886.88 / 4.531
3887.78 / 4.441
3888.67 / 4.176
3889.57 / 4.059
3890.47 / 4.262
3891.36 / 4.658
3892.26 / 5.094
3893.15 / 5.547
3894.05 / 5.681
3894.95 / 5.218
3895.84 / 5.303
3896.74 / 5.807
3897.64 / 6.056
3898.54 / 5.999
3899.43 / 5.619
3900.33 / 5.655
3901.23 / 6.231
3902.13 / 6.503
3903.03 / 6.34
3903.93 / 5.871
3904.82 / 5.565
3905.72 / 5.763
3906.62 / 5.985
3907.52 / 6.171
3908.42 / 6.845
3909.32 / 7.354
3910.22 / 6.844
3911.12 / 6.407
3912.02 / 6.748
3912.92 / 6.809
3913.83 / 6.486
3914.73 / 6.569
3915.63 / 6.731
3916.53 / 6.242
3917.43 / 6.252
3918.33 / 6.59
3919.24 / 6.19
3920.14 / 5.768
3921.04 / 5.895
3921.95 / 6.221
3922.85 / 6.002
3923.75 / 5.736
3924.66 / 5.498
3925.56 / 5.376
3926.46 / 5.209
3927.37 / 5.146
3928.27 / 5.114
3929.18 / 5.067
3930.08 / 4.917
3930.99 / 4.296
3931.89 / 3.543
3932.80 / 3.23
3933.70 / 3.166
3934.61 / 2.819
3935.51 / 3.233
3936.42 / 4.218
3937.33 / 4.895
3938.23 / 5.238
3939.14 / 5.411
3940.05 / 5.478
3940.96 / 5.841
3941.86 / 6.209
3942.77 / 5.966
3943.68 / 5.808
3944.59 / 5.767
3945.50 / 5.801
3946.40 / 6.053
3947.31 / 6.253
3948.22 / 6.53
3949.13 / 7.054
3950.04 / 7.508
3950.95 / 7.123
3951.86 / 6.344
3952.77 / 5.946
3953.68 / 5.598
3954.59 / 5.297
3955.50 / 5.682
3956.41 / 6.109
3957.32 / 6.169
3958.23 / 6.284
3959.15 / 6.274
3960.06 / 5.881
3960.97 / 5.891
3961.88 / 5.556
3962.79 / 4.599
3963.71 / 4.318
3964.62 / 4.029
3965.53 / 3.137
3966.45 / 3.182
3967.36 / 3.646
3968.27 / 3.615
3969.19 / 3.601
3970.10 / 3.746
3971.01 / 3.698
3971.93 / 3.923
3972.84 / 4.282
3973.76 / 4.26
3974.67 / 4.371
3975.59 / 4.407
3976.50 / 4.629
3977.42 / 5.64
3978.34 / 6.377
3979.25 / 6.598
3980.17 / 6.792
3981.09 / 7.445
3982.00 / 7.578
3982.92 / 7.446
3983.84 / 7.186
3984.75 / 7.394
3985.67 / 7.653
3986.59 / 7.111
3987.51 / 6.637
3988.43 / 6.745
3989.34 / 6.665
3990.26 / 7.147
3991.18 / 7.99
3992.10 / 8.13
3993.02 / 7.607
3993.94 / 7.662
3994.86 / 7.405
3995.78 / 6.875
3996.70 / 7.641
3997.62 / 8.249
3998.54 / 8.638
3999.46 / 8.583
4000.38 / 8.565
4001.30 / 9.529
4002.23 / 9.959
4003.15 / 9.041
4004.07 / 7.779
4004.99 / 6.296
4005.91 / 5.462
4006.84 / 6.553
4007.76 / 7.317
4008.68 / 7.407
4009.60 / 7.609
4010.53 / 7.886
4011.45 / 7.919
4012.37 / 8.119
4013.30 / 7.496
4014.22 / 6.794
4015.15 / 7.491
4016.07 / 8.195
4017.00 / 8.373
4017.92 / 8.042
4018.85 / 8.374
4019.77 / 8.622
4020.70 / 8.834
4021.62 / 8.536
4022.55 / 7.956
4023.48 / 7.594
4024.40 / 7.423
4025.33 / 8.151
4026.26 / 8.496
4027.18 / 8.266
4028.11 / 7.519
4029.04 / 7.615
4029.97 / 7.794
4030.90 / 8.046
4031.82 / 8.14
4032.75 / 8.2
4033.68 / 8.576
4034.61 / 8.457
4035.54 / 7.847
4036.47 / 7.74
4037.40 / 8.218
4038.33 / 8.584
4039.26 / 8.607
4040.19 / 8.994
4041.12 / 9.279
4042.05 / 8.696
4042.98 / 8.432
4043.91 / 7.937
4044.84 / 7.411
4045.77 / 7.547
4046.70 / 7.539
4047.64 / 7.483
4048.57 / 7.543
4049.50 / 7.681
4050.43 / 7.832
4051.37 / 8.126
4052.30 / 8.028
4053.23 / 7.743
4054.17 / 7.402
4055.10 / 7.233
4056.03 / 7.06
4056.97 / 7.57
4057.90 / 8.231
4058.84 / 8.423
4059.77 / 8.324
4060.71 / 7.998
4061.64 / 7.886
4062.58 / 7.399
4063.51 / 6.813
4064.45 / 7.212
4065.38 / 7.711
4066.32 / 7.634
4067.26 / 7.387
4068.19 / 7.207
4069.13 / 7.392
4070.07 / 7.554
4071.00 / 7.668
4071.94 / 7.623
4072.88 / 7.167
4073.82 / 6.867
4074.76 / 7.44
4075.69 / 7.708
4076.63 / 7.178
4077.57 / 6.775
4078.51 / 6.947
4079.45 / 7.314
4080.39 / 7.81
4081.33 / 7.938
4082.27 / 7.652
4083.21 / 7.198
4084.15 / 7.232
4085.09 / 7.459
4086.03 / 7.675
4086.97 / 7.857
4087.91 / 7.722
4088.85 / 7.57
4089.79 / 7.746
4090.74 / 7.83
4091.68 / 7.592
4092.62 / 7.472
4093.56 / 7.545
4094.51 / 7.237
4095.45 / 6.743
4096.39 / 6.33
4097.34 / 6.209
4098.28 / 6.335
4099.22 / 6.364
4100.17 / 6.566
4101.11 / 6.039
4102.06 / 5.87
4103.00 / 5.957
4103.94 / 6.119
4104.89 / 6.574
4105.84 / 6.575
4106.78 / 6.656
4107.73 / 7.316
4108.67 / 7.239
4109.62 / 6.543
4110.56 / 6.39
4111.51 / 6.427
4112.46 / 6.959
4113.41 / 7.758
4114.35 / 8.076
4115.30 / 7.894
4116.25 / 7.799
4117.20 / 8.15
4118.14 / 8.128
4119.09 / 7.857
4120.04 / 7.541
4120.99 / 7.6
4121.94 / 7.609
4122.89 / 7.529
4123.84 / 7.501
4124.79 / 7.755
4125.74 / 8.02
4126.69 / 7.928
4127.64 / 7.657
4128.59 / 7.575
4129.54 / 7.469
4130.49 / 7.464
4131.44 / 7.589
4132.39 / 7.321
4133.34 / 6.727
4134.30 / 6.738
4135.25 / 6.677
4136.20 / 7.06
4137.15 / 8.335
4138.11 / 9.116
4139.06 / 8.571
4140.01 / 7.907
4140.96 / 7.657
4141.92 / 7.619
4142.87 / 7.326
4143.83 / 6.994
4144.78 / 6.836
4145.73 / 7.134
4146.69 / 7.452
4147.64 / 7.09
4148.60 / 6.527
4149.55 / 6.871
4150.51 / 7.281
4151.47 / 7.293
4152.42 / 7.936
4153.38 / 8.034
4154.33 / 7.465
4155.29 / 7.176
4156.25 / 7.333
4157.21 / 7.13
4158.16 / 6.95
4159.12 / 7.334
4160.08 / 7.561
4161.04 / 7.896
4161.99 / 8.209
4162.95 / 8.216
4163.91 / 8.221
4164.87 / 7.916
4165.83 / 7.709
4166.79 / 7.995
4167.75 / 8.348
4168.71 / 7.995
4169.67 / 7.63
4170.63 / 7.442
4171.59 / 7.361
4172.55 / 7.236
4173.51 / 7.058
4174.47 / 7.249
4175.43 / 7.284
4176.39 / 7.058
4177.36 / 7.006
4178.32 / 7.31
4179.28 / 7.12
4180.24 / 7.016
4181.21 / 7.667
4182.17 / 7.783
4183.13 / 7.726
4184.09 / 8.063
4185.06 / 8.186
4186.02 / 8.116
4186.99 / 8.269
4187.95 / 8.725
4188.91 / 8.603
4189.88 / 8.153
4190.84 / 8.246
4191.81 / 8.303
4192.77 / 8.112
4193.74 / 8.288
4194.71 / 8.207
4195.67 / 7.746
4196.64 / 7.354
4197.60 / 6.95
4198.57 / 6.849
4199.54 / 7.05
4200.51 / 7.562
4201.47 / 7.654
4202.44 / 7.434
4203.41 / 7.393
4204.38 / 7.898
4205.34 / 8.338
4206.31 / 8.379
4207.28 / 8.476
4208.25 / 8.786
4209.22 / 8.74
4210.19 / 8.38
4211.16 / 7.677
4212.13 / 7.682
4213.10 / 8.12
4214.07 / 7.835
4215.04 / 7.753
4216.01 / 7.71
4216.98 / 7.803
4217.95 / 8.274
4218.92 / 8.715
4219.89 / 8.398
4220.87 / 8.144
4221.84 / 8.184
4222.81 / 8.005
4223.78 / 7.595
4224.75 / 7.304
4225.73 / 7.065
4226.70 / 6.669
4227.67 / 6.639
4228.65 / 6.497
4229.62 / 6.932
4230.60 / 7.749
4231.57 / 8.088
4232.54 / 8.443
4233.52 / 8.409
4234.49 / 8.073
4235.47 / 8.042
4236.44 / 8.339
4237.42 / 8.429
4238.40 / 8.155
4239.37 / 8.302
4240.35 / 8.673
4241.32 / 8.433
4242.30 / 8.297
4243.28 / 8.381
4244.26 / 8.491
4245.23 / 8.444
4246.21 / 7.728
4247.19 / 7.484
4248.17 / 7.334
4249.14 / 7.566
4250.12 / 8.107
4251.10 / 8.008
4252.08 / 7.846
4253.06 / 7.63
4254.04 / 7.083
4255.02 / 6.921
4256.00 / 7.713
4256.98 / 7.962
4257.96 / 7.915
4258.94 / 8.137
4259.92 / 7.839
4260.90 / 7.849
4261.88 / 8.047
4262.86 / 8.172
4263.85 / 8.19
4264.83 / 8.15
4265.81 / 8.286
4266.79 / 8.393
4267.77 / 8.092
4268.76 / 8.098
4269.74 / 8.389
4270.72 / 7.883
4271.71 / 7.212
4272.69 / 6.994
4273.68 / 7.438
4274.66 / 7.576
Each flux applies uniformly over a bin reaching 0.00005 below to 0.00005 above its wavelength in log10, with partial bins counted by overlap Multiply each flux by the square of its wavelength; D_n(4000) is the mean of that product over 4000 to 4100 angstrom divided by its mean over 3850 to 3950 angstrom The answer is 1.5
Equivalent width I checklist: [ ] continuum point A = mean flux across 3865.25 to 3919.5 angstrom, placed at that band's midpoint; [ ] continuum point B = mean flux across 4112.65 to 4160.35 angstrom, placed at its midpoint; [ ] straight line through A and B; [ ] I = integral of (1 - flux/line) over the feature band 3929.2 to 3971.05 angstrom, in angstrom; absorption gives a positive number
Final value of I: 6.6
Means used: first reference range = 5.63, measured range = 5.12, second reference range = 7.52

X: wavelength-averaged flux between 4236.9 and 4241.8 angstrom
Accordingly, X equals 8.4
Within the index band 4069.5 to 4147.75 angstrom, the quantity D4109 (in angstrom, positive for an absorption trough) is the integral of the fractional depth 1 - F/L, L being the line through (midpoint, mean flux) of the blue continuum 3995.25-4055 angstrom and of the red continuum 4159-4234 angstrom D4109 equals 5.7 angstrom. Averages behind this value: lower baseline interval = 7.98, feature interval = 7.31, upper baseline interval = 7.79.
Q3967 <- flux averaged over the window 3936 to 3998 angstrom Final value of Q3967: 5.91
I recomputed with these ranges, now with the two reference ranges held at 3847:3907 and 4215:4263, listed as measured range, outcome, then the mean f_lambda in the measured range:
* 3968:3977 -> 2.96 angstrom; 4.07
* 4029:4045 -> -4.40 angstrom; 8.29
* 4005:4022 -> -3.60 angstrom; 7.68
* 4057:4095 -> -4.34 angstrom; 7.53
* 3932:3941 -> 2.42 angstrom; 4.25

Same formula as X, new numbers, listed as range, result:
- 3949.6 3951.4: 7.31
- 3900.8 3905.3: 6.1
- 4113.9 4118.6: 8.01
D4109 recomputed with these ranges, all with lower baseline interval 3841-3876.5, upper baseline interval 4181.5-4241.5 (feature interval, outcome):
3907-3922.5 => -1.50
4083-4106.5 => 0.60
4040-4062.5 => -3.54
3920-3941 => 4.02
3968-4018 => -3.53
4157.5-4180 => 0.23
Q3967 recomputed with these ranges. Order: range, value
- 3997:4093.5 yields 7.81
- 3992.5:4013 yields 7.82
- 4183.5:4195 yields 8.26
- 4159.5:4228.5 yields 7.79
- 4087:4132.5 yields 7.22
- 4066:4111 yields 7.11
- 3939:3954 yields 6.18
